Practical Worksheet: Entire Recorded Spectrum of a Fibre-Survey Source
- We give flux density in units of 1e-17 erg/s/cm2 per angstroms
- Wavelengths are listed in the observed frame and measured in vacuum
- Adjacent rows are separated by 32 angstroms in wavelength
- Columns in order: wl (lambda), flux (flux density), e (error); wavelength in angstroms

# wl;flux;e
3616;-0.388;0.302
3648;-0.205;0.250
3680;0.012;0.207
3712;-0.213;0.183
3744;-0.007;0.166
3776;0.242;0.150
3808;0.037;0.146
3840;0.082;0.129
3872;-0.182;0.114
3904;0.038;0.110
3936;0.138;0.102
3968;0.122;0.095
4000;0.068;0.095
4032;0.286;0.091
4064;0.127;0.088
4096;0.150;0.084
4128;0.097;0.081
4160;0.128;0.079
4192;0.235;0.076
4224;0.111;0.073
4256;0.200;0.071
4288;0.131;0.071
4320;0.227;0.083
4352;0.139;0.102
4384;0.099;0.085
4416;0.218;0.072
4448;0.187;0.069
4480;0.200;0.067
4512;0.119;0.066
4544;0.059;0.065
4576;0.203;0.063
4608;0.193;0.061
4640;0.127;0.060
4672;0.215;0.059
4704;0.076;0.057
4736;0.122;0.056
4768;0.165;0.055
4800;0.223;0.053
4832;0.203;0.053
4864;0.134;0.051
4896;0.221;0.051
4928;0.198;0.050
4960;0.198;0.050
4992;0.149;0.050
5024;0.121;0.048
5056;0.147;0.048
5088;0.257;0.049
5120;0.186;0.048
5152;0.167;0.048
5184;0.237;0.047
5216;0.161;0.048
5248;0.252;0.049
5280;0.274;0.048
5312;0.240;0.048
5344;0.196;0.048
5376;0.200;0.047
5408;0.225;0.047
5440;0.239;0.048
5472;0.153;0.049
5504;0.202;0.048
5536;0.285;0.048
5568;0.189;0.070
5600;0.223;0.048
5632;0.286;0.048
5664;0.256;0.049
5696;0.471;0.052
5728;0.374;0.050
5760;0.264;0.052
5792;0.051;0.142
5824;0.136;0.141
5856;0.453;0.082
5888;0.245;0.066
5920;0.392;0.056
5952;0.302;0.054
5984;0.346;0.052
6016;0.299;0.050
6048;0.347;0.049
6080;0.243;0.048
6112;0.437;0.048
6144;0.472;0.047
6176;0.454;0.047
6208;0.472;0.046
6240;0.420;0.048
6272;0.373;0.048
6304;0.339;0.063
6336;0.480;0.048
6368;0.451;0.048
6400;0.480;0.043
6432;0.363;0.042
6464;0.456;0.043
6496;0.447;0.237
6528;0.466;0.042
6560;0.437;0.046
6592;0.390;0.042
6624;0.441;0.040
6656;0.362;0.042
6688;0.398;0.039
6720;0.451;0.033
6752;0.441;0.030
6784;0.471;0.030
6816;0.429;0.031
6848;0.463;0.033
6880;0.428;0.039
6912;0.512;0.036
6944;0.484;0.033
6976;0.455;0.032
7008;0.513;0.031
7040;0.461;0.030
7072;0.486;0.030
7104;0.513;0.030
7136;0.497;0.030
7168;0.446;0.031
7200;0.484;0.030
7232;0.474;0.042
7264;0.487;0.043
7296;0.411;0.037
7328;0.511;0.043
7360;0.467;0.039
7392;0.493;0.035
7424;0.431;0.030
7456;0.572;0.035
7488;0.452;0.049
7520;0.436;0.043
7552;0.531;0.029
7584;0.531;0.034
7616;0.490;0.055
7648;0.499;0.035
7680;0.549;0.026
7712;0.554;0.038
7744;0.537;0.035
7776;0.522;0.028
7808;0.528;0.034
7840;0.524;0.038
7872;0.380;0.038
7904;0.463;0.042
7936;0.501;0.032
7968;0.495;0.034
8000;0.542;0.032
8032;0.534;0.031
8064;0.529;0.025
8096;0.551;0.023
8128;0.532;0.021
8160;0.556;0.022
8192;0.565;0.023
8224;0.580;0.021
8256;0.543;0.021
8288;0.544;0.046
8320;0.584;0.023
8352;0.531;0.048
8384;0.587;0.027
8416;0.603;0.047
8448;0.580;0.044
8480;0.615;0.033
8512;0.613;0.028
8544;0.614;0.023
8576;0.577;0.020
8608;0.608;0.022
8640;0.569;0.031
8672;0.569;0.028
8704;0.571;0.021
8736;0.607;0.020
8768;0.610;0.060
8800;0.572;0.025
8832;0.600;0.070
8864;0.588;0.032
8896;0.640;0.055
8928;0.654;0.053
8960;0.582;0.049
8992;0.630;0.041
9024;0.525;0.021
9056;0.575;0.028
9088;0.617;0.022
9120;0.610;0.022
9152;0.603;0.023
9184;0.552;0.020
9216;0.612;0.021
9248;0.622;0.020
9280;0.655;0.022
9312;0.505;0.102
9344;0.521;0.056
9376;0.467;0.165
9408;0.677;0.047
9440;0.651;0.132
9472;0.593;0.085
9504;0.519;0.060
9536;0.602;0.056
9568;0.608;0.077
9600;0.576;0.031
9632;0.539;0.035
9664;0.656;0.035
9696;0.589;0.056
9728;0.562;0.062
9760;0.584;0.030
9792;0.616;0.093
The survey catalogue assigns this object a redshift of 0.532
